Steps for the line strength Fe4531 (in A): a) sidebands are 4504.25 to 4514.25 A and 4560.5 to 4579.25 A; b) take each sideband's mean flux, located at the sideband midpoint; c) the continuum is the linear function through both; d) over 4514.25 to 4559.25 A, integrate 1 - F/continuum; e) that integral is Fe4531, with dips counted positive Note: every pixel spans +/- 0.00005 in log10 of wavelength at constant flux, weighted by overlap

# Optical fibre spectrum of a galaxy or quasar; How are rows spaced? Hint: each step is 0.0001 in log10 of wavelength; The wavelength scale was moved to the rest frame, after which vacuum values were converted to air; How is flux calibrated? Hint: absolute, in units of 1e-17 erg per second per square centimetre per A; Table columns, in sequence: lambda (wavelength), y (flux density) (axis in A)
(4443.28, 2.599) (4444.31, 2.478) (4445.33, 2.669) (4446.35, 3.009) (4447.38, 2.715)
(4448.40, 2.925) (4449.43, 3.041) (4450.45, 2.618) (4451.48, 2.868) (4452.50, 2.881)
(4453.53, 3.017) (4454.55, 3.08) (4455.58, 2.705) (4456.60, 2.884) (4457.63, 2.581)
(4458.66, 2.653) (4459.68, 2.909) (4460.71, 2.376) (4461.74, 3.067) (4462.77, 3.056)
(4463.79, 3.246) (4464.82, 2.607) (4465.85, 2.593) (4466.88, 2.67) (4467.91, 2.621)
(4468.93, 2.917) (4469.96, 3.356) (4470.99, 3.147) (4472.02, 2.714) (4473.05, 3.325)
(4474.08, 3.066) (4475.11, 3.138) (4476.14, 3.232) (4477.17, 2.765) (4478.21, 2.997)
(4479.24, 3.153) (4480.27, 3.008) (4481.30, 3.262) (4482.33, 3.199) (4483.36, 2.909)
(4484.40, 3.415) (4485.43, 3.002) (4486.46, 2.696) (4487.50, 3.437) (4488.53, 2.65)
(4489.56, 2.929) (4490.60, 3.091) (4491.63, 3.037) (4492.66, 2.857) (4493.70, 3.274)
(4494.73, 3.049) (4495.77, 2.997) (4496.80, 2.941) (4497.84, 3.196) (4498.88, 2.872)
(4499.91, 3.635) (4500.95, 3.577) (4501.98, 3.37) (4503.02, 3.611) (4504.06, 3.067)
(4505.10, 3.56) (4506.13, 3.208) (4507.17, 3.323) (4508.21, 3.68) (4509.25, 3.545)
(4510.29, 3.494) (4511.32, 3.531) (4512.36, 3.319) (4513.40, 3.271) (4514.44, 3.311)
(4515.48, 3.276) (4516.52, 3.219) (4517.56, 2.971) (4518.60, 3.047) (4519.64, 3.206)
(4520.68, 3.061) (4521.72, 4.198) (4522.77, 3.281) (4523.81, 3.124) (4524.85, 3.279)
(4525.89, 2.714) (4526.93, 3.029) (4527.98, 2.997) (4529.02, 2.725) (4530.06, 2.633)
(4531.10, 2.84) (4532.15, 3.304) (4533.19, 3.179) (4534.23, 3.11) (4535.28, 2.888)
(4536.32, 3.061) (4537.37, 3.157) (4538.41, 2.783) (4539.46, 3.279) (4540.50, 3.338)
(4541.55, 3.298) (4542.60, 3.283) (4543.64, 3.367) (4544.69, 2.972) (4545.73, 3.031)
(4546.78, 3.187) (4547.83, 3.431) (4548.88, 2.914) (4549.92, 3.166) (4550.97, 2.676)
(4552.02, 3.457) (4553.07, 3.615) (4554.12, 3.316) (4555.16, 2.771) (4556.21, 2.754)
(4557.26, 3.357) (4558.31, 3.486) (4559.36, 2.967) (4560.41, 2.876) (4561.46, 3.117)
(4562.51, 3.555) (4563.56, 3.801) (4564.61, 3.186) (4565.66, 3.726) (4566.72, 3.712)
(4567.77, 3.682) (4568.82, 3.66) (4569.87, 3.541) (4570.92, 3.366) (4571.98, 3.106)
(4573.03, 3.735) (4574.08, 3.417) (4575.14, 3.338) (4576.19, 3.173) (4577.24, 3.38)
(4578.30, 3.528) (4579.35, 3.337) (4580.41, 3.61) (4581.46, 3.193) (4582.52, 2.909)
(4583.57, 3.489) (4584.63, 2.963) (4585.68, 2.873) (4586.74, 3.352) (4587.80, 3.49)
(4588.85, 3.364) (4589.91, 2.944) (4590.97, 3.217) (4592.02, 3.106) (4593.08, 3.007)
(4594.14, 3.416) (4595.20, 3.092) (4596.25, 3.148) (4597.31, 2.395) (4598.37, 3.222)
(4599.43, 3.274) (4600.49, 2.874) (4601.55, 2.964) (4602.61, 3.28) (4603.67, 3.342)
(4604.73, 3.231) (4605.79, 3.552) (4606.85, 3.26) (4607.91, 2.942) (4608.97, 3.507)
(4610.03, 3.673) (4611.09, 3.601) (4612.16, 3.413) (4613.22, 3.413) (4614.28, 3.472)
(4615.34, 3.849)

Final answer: 3.9 A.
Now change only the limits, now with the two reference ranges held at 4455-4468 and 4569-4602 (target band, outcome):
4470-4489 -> -1.6 A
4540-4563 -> -0.6 A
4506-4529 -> -2.2 A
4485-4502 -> -1.2 A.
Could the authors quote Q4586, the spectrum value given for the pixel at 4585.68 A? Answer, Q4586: 2.873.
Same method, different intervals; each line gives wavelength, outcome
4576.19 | 3.173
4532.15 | 3.304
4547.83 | 3.431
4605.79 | 3.552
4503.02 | 3.611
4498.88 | 2.872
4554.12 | 3.316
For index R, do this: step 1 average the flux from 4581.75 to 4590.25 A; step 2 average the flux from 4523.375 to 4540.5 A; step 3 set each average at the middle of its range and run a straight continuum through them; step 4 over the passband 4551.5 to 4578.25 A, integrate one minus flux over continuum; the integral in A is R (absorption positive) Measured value -2.2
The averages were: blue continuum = 3.02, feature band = 3.37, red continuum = 3.18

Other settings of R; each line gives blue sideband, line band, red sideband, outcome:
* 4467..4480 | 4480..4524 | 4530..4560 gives -2.3 A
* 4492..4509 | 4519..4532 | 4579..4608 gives 0.6 A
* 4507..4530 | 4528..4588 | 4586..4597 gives -0.4 A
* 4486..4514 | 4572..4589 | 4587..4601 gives -0.9 A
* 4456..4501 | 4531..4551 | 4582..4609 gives -0.3 A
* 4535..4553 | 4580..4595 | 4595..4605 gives -0.5 A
